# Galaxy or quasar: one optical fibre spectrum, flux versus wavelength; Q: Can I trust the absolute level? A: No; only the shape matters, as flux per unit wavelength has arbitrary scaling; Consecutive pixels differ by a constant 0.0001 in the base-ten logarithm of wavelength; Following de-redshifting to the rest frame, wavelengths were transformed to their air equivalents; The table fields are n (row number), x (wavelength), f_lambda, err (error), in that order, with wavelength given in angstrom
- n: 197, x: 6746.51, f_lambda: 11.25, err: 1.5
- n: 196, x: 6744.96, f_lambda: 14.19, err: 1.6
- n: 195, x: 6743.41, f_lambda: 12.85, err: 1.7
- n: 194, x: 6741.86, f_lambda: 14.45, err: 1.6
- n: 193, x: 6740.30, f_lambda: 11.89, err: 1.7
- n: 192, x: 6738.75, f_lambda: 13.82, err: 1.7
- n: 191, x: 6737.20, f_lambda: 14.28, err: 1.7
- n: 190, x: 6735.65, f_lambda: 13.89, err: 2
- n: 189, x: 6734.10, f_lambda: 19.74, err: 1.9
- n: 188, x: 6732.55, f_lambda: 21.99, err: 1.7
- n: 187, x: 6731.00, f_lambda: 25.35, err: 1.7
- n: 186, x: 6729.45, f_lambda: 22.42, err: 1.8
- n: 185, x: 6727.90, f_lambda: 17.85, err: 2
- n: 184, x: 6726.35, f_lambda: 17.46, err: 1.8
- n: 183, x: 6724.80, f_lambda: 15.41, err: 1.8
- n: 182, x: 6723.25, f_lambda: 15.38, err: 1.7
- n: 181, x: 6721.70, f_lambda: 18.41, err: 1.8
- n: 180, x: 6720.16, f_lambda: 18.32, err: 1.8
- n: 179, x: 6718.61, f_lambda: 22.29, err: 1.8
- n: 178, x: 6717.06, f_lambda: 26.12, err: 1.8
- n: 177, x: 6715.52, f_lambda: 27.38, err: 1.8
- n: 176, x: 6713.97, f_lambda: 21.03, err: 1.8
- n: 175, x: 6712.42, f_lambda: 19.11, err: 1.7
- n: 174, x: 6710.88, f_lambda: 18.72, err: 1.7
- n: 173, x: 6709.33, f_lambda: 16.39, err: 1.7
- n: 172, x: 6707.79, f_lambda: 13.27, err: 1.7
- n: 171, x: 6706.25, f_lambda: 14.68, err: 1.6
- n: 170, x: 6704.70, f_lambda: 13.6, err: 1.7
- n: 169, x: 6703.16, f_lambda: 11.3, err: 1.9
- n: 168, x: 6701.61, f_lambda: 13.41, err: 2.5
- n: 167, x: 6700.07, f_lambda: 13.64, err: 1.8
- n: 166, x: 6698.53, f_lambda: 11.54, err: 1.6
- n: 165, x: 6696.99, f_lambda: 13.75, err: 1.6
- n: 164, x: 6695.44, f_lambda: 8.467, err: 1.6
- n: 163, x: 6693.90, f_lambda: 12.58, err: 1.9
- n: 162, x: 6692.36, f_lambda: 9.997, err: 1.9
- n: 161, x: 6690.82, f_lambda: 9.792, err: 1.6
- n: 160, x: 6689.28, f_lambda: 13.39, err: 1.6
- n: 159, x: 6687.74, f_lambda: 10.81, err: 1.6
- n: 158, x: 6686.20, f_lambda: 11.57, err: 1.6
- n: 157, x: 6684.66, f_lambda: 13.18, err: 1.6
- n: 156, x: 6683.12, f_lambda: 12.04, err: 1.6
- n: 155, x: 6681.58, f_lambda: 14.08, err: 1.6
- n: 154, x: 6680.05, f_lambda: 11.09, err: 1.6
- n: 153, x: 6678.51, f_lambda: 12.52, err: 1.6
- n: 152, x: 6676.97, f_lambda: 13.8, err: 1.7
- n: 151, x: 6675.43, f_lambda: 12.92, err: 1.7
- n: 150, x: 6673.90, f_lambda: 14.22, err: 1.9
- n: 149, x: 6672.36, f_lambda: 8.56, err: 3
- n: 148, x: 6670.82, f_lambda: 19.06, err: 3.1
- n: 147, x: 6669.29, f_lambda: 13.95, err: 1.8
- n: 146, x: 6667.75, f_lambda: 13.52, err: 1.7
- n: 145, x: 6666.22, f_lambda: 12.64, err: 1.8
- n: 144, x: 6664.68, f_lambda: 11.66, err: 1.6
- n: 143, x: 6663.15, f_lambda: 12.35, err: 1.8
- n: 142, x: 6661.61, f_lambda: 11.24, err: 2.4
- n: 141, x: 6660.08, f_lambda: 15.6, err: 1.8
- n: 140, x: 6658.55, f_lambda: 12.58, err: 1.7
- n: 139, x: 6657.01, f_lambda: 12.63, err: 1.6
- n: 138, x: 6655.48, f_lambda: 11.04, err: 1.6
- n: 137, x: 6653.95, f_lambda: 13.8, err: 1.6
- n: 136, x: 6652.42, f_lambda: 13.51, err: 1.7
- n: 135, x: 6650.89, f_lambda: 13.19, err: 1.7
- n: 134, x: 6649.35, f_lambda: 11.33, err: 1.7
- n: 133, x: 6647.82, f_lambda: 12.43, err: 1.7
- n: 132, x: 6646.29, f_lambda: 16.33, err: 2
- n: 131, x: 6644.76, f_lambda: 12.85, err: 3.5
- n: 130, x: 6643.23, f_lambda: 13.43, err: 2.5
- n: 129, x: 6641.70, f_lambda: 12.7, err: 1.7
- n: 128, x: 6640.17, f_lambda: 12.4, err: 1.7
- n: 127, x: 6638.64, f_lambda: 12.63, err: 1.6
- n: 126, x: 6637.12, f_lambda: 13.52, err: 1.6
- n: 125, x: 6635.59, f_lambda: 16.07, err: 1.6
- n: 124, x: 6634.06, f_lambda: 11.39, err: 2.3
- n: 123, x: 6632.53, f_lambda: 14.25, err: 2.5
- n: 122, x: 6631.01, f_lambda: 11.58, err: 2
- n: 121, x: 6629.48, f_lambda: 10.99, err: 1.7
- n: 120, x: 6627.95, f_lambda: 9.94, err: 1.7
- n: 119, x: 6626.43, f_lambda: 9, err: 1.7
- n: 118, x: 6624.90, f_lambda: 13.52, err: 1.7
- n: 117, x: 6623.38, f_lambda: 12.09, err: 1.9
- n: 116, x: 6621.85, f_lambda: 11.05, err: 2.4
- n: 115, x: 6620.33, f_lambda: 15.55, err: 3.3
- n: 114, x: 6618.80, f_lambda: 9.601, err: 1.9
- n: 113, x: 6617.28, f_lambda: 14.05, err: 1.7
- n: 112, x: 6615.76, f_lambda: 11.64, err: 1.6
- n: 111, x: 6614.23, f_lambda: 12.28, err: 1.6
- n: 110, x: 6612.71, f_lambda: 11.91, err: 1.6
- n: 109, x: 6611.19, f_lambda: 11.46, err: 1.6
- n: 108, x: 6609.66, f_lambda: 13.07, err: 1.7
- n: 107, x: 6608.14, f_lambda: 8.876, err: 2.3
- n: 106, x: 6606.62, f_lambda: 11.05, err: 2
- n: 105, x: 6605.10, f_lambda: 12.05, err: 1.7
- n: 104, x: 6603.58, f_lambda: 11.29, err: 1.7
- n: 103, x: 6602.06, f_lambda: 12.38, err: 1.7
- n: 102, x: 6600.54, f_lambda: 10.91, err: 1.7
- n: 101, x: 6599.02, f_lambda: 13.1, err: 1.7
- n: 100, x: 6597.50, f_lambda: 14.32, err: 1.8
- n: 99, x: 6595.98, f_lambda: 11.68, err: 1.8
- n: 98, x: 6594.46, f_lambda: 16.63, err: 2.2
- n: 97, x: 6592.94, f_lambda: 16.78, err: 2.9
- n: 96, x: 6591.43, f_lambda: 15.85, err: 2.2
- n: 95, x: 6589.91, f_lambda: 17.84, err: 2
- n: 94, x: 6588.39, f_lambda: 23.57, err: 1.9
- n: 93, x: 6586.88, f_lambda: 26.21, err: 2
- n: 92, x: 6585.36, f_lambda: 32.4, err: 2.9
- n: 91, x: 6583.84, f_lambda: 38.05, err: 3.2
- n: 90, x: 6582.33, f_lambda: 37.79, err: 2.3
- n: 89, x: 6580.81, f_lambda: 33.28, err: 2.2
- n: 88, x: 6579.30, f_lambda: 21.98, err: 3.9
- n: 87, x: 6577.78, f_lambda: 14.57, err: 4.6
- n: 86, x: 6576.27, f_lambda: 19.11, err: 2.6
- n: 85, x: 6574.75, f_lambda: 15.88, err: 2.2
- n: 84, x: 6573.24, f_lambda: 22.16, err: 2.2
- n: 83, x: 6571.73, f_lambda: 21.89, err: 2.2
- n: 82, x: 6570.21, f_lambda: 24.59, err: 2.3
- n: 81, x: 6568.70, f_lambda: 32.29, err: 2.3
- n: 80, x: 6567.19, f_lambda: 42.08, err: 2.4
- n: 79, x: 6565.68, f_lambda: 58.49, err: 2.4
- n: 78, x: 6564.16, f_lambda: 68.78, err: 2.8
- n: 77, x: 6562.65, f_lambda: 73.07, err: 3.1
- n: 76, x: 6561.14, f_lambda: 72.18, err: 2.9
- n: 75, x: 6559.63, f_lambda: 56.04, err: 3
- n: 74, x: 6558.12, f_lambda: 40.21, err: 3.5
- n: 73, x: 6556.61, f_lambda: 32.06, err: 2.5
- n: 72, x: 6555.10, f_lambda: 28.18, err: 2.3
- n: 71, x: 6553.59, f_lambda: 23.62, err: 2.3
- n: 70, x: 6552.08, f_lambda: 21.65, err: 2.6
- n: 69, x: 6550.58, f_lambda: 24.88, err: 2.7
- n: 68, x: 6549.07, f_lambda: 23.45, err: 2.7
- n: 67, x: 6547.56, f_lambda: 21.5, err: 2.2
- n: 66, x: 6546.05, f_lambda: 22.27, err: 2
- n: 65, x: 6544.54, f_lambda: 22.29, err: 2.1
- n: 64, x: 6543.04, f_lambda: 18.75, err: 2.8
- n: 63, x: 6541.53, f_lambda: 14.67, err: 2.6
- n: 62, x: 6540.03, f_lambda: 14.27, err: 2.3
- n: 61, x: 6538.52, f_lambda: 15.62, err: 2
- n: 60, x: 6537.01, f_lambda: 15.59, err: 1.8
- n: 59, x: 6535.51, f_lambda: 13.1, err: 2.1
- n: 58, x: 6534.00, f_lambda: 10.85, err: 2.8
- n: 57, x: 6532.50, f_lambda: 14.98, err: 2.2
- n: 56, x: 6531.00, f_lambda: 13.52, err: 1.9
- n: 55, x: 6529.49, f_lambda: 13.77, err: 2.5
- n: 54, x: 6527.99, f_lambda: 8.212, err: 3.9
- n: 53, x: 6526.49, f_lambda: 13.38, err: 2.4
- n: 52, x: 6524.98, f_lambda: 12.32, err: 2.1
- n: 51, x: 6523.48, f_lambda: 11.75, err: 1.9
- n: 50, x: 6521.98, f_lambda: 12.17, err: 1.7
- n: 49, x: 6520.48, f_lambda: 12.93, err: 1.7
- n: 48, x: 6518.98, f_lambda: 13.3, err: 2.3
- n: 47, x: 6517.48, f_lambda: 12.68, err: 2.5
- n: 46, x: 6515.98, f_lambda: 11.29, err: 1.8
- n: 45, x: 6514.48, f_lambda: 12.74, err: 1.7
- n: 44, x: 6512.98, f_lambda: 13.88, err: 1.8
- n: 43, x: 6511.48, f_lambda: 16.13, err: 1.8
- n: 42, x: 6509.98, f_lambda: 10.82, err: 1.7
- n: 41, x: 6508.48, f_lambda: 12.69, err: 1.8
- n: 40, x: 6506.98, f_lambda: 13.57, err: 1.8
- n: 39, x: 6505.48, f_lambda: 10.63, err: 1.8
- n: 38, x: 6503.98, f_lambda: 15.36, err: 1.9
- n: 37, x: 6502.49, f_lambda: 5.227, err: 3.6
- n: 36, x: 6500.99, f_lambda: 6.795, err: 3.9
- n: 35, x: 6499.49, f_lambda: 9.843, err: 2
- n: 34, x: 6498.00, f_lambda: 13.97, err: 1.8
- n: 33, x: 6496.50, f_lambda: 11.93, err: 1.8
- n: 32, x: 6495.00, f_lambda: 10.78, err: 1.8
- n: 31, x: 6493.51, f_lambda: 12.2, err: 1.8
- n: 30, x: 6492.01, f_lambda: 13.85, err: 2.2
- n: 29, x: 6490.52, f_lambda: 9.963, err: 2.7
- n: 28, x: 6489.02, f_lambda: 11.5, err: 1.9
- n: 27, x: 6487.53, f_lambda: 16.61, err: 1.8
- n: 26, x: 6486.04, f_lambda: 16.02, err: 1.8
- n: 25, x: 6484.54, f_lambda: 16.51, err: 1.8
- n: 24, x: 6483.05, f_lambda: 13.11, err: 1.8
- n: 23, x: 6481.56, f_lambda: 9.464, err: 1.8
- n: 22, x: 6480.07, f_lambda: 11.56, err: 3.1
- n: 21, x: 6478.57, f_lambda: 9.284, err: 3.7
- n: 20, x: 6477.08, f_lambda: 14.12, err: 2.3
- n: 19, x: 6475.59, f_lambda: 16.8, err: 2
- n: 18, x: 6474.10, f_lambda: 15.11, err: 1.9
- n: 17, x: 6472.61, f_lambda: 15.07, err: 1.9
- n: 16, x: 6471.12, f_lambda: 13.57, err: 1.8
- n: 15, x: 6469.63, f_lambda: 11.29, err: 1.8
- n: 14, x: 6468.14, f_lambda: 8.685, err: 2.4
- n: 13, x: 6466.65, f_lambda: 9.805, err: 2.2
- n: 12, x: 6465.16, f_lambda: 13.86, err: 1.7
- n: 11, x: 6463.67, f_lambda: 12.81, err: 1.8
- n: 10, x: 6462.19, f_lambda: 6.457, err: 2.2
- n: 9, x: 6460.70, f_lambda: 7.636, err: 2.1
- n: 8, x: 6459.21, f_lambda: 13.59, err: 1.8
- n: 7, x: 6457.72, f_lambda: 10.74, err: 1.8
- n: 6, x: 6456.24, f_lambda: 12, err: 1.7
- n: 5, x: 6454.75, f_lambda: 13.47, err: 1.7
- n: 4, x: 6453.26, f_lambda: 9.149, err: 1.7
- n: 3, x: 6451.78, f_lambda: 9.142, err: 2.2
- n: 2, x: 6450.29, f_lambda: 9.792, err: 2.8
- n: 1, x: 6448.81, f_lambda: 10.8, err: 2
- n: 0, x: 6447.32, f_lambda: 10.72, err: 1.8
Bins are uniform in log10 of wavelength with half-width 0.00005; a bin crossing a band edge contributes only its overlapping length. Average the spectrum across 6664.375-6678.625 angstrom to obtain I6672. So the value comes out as 13.4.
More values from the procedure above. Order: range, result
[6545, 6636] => 22.7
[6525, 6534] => 12.6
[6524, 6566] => 27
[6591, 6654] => 12.6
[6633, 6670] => 13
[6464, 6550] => 13.5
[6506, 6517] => 13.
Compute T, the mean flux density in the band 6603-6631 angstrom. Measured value 11.6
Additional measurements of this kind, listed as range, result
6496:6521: 12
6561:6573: 46.8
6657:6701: 12.5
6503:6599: 22.9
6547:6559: 27.3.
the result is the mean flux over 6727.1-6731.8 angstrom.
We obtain 21.8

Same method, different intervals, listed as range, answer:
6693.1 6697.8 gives 11.6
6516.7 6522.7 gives 12.8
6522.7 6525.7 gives 12.1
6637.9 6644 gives 12.8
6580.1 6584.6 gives 36.4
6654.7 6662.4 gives 12.6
